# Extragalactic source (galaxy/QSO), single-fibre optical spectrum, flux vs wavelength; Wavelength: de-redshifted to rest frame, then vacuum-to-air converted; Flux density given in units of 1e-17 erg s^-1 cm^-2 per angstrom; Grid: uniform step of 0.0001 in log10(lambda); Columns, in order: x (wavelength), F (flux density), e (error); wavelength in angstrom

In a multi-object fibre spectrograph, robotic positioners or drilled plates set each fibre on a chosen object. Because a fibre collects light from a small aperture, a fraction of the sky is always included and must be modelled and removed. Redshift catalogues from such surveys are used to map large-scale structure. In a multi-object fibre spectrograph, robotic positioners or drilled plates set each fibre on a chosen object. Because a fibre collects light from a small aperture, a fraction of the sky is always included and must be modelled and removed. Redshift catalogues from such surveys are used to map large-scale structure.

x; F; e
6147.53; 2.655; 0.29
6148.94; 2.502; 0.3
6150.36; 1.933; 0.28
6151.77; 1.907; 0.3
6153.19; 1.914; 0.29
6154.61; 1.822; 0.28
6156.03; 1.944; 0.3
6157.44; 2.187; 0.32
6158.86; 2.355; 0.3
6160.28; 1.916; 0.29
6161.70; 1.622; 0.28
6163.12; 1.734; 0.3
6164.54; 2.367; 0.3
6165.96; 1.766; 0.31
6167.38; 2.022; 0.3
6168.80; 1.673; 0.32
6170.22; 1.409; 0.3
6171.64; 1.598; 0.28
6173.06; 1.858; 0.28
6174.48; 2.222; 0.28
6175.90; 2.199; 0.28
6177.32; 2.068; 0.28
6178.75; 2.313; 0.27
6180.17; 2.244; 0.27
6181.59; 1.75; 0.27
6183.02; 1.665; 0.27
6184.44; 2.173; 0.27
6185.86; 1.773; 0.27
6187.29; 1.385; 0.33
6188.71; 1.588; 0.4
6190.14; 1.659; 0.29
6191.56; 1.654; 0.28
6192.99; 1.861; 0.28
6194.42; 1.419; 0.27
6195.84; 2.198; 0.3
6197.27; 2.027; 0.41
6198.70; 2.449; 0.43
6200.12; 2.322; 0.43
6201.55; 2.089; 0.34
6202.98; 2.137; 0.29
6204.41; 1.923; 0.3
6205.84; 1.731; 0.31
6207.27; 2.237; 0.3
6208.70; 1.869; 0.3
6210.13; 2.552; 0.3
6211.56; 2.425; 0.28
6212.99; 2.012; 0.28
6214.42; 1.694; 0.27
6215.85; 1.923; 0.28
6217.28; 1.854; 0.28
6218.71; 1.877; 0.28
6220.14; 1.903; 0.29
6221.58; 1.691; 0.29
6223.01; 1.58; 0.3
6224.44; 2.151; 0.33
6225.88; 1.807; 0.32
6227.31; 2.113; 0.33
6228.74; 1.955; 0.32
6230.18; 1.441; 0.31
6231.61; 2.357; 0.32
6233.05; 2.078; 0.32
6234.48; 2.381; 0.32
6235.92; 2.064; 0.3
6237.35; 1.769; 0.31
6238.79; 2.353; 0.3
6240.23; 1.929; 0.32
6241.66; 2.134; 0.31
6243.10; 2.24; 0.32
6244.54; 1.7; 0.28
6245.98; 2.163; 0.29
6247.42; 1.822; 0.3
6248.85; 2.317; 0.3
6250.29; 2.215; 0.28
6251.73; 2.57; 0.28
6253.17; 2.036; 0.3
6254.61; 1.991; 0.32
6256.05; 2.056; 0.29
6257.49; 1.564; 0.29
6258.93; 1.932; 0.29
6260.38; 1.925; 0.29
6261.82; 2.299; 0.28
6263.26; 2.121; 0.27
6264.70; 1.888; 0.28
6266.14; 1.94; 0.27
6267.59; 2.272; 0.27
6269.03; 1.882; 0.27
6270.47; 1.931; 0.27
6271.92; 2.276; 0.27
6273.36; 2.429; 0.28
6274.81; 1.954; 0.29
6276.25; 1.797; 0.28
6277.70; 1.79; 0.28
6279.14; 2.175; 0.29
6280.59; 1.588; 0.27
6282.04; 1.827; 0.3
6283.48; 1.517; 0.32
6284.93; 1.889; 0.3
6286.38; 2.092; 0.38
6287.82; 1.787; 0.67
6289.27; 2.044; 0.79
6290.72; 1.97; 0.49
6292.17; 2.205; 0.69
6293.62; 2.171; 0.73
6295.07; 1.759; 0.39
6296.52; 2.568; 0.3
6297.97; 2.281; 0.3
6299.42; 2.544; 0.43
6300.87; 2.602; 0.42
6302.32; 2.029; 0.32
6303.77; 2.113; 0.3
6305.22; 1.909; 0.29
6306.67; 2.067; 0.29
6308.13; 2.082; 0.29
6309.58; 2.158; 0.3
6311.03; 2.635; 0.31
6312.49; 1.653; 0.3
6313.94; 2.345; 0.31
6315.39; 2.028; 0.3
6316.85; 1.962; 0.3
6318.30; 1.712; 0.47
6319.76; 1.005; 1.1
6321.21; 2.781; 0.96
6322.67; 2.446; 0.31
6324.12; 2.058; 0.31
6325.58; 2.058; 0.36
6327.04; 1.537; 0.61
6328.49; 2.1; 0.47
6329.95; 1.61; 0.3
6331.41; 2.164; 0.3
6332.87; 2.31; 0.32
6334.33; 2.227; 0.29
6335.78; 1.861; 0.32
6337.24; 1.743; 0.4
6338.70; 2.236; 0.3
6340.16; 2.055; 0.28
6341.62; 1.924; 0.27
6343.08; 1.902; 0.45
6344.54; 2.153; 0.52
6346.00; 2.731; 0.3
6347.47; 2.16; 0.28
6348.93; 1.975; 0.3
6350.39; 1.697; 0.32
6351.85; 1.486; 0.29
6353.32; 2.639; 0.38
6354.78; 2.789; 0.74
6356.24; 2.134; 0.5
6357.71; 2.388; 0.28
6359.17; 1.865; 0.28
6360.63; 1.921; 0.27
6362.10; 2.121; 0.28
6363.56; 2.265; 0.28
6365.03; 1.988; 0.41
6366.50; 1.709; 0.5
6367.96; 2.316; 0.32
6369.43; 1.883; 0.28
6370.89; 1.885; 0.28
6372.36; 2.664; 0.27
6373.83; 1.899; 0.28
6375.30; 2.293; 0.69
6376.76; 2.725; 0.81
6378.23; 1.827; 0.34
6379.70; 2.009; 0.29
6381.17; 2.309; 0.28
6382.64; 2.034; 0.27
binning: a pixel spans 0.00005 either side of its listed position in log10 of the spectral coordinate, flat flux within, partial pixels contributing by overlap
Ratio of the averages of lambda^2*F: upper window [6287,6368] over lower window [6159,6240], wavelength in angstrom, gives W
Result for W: 1.12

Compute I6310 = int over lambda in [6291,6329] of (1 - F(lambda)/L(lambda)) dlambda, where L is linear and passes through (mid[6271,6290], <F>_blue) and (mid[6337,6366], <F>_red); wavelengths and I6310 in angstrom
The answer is -1.9 angstrom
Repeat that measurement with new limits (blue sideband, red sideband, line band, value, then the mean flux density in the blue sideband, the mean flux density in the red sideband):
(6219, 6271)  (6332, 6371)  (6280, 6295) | 1.0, 2.02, 2.09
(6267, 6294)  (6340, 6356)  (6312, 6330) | 1.0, 1.97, 2.14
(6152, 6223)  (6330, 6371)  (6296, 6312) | -1.7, 1.94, 2.09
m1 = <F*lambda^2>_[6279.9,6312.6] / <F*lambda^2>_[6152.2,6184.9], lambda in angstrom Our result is 1.11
